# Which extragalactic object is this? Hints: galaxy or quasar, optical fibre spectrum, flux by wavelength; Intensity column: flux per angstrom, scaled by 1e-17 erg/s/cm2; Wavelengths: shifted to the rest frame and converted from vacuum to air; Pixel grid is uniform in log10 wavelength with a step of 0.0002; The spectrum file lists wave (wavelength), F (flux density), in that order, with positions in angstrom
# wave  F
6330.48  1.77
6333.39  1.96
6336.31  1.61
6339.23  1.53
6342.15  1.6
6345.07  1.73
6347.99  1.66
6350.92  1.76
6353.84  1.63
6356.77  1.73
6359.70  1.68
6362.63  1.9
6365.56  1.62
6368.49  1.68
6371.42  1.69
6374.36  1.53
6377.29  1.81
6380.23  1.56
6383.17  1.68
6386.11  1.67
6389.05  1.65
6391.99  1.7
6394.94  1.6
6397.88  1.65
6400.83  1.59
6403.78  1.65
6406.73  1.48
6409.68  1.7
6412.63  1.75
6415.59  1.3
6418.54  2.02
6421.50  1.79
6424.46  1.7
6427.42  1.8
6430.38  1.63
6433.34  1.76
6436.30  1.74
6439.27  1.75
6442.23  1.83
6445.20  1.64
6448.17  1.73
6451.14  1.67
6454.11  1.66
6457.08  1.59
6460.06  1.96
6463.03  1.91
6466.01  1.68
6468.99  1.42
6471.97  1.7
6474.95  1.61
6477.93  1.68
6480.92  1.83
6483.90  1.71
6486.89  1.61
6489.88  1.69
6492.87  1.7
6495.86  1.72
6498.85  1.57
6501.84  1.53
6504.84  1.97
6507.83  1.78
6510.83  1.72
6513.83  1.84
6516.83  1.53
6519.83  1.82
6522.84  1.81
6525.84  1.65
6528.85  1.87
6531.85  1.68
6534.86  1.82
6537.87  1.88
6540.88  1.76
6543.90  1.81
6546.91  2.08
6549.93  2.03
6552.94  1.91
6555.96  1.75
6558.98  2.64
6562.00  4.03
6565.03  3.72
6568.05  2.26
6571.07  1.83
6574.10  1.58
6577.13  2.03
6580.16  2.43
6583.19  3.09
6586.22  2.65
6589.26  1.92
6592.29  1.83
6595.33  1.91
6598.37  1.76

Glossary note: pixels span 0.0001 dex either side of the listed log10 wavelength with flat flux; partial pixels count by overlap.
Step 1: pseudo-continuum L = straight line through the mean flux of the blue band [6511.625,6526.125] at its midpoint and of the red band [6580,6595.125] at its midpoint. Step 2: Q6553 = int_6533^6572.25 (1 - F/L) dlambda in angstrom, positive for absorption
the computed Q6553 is -4.3 angstrom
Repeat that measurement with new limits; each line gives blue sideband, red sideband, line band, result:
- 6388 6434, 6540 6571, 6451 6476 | 3.1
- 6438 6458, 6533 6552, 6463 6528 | 3.5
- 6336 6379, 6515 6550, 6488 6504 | 1.1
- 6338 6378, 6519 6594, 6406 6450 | 3.3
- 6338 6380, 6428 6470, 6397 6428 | 0.5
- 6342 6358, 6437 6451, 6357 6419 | 1.8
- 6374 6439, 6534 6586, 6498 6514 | 2.6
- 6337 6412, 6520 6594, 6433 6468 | 2.4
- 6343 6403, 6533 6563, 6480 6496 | 2.2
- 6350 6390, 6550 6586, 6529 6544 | 3.5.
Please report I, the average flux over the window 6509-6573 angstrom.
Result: 2.06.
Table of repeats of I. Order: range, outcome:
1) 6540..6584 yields 2.33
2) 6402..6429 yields 1.69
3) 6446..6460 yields 1.69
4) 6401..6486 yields 1.7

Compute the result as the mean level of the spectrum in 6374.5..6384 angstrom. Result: 1.66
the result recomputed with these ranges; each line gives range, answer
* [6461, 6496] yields 1.69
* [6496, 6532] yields 1.73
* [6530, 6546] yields 1.8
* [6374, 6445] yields 1.68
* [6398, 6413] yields 1.63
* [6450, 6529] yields 1.71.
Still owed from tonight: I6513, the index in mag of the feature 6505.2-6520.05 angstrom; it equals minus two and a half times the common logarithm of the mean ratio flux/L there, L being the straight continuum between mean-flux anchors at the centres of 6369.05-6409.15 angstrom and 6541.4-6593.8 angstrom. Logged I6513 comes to 0.20 mag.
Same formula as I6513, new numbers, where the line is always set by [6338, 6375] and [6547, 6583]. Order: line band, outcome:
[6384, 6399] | 0.09 mag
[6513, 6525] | 0.27 mag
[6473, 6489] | 0.24 mag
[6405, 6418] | 0.17 mag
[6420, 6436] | 0.11 mag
